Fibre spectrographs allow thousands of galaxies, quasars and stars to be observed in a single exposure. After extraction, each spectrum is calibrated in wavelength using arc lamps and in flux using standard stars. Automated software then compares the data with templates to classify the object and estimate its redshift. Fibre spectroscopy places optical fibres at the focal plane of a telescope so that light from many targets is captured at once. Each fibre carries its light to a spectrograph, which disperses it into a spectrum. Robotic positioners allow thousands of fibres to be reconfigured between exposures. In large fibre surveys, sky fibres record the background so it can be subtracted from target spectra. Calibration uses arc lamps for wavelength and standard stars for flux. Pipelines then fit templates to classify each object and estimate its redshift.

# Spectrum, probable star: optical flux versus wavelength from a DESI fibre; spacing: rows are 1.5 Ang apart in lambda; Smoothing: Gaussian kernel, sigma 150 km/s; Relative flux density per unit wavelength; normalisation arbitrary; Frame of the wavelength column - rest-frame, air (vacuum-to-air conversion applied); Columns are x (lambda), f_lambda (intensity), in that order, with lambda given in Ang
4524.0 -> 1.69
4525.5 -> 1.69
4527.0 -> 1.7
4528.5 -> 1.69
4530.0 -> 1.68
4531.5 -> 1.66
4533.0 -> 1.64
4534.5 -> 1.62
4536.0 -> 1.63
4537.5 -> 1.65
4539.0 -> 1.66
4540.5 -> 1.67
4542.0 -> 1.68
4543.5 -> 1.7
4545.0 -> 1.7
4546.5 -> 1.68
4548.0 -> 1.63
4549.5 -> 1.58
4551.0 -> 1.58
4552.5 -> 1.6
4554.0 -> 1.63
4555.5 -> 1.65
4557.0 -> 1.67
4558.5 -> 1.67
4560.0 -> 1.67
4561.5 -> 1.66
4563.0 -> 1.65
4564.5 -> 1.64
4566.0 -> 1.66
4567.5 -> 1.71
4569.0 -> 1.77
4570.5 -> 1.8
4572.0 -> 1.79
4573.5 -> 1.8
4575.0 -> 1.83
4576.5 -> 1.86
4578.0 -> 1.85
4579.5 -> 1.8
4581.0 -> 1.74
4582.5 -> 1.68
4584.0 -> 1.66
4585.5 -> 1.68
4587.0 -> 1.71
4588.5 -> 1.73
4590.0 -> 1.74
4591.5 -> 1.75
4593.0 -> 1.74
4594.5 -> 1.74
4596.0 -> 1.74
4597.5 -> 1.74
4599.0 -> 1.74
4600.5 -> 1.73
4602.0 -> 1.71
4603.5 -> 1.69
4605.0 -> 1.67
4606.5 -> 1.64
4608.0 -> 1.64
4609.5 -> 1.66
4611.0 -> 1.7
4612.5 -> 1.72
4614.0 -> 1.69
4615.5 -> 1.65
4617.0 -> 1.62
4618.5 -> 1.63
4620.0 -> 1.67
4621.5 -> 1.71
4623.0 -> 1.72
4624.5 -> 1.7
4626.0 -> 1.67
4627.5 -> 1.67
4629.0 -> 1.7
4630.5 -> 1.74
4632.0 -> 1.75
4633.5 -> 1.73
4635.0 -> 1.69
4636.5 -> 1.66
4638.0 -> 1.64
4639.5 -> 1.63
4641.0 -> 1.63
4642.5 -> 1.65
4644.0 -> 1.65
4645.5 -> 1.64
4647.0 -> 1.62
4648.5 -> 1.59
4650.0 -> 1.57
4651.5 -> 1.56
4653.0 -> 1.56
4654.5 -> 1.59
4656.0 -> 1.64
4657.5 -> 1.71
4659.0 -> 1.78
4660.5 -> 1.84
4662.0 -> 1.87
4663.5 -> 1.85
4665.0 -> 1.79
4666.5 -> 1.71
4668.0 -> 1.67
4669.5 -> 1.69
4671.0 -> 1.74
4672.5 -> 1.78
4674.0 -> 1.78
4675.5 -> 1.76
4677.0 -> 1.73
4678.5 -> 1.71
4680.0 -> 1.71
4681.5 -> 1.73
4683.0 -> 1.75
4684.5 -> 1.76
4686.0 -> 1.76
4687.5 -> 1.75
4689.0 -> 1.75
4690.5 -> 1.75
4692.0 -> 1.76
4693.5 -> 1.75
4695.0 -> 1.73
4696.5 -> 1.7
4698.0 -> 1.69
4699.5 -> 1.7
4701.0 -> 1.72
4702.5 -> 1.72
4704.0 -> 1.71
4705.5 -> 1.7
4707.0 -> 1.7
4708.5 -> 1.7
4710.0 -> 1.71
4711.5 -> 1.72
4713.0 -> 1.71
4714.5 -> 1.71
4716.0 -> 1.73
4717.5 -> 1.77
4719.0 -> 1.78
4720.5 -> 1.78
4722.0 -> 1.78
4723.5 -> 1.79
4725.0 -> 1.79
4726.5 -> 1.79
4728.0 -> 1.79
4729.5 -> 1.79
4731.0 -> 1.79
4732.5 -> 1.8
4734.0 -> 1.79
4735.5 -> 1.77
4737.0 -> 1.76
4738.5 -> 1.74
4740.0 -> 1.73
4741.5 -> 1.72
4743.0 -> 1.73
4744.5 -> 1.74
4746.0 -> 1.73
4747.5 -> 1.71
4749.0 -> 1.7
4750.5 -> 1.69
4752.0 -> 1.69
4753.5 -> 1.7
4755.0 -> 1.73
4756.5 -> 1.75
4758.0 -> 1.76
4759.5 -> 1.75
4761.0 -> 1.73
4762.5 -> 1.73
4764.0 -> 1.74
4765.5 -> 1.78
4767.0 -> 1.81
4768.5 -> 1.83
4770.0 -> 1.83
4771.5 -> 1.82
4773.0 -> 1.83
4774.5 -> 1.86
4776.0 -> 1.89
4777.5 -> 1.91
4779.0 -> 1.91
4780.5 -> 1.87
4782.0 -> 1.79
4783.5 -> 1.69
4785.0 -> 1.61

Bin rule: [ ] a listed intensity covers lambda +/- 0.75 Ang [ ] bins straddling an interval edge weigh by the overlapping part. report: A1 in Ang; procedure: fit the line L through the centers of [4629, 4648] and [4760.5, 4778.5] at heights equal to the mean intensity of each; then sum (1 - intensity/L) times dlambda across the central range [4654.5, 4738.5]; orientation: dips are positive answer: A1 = -0.6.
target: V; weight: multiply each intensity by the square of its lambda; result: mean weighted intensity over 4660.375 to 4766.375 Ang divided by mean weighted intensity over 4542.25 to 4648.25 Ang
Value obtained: 1.08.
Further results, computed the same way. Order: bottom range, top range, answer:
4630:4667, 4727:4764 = 1.08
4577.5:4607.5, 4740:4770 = 1.08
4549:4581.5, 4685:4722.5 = 1.07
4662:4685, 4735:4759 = 1.02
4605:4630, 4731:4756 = 1.09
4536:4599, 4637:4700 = 1.05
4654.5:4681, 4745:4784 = 1.06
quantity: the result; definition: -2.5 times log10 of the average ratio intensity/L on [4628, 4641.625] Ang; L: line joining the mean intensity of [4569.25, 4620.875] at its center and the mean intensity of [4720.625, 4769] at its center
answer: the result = 0.03 mag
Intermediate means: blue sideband 1.72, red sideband 1.75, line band 1.69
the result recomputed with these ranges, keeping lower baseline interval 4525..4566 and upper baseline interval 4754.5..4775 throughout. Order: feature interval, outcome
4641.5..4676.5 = 0.015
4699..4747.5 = 0.007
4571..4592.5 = -0.053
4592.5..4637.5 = 0.000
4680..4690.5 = -0.007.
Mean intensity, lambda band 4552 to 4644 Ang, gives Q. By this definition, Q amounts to 1.7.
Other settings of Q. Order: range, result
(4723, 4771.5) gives 1.76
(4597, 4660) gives 1.67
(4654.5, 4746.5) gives 1.75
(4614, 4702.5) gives 1.7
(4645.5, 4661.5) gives 1.65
